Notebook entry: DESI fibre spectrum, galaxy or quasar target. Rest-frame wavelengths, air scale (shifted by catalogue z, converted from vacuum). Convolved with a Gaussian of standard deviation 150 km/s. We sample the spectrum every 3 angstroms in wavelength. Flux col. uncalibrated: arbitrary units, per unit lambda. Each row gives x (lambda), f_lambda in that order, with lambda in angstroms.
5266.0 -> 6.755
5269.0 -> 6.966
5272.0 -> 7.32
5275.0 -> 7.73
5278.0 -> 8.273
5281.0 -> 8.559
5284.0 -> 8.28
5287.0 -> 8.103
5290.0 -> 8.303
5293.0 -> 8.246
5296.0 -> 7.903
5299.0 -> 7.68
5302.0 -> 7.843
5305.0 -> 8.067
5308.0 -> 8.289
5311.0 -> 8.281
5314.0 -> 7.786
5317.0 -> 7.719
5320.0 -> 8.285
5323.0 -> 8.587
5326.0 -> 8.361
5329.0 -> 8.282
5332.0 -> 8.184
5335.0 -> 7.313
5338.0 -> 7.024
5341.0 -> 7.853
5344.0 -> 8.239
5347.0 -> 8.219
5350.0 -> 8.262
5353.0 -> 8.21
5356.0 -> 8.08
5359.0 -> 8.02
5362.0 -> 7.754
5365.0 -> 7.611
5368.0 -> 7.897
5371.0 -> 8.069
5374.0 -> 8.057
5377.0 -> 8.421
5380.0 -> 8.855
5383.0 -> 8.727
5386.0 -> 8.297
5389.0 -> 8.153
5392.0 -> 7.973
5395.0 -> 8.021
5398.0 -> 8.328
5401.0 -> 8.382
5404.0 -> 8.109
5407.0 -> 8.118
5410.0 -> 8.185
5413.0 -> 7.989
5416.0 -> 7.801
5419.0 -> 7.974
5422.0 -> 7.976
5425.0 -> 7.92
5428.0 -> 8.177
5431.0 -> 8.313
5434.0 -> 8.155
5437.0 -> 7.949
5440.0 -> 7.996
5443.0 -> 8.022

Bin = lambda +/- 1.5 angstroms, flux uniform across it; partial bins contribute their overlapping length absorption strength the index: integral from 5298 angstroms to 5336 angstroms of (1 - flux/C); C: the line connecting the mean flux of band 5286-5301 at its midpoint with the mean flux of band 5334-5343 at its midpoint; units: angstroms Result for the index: -1.67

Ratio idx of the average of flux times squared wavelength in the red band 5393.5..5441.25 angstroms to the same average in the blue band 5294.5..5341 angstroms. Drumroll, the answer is 1.05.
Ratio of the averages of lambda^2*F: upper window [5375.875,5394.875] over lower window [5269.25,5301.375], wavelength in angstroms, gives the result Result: 1.09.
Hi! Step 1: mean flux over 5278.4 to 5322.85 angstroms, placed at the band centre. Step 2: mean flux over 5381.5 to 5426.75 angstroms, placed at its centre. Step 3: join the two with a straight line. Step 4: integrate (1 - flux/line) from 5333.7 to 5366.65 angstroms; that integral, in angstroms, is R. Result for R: 1.0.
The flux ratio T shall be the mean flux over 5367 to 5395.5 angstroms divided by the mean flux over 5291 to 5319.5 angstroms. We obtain 1.03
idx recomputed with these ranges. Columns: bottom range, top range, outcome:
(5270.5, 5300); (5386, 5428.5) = 1.05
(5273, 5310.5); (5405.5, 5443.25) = 1.04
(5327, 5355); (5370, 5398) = 1.06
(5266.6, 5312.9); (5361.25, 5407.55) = 1.06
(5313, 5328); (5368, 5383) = 1.04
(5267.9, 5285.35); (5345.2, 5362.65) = 1.06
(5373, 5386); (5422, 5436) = 0.97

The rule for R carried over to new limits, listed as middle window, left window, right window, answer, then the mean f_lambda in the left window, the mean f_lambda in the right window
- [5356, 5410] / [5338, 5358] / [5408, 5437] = -0.73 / 8.06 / 8.05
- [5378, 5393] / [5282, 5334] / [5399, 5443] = -0.60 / 8.13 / 8.08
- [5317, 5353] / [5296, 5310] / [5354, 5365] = -0.48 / 7.97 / 7.92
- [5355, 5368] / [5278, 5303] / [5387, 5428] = 0.38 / 8.13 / 8.08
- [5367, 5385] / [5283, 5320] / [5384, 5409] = -0.43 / 8.05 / 8.18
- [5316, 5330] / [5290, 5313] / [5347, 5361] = -0.30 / 8.06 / 8.14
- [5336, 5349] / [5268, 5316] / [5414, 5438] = 0.28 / 7.98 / 8.03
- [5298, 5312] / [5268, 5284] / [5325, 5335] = -0.07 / 7.84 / 8.13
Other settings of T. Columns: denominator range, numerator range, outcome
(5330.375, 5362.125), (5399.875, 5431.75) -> 1.02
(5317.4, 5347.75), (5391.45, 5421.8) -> 1.01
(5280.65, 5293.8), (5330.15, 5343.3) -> 0.92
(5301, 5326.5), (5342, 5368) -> 0.99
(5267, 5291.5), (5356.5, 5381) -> 1.02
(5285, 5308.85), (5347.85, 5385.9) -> 1.01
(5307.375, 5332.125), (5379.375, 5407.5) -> 1.01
